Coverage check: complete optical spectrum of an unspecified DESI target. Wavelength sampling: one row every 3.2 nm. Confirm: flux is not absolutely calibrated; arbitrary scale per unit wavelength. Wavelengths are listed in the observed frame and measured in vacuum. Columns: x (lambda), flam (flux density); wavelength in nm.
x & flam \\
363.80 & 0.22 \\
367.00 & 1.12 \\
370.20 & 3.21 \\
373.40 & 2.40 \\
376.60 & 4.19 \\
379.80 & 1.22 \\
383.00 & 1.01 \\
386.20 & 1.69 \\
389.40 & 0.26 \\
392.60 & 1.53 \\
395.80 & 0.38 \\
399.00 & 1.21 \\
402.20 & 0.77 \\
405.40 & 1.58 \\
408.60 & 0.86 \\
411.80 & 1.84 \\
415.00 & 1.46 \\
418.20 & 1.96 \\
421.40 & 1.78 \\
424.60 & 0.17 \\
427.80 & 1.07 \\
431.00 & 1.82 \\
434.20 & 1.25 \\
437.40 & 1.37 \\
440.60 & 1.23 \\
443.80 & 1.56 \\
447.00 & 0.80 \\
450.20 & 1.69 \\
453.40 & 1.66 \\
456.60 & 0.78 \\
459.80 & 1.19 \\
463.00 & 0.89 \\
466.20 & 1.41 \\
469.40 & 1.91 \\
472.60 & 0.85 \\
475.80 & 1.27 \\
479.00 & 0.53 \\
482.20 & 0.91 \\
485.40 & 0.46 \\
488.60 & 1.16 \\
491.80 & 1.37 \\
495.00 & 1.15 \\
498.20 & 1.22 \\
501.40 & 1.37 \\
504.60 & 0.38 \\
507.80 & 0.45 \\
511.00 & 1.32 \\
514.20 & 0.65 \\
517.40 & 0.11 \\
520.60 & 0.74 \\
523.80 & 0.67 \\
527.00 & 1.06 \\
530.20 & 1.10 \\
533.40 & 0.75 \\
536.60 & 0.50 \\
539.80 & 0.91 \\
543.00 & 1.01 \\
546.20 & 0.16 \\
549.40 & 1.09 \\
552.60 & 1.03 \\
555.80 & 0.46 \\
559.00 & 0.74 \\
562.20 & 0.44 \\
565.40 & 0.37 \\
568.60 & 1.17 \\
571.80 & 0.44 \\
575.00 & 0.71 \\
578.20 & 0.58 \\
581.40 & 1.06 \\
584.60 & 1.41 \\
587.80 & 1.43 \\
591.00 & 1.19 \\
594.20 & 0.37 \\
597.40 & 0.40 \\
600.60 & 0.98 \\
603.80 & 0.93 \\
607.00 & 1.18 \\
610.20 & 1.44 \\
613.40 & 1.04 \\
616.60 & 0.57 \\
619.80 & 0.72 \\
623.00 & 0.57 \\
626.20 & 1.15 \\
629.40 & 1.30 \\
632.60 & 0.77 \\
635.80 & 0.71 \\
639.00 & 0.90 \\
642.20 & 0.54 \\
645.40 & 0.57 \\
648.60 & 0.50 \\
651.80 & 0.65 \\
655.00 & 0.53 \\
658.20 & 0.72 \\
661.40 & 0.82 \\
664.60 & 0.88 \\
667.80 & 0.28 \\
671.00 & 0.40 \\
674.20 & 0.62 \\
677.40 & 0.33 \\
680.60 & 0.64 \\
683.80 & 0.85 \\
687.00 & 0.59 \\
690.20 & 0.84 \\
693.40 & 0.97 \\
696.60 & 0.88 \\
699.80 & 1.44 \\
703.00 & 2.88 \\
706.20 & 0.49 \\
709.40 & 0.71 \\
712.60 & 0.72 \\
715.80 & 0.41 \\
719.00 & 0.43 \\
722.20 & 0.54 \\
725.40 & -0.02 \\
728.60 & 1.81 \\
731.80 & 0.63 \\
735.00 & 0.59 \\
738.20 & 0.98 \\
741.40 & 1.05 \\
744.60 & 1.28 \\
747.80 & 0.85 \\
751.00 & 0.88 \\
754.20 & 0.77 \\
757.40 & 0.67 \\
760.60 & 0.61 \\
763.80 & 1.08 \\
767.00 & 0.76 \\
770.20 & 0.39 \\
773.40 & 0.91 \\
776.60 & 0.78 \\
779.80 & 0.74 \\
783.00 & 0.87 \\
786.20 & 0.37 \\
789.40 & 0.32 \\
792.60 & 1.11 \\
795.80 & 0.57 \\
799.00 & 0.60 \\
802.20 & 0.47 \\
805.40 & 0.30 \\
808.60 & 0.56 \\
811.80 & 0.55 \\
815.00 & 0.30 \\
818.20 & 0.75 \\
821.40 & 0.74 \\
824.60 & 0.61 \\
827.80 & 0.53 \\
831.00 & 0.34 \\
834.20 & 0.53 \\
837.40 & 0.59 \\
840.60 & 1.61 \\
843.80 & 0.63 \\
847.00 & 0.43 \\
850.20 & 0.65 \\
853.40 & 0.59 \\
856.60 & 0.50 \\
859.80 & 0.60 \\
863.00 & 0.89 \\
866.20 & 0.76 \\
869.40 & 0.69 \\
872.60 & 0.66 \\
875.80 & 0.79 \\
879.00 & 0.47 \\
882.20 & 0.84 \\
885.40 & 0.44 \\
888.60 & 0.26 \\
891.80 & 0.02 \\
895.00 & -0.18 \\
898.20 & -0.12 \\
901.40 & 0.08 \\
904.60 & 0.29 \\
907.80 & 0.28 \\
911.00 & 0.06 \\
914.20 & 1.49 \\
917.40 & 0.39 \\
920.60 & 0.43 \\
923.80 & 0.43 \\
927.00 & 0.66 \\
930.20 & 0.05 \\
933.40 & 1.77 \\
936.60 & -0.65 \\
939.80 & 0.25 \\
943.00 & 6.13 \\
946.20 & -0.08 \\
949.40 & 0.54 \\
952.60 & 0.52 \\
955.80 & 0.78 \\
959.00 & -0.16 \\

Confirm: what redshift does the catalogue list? 0.88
